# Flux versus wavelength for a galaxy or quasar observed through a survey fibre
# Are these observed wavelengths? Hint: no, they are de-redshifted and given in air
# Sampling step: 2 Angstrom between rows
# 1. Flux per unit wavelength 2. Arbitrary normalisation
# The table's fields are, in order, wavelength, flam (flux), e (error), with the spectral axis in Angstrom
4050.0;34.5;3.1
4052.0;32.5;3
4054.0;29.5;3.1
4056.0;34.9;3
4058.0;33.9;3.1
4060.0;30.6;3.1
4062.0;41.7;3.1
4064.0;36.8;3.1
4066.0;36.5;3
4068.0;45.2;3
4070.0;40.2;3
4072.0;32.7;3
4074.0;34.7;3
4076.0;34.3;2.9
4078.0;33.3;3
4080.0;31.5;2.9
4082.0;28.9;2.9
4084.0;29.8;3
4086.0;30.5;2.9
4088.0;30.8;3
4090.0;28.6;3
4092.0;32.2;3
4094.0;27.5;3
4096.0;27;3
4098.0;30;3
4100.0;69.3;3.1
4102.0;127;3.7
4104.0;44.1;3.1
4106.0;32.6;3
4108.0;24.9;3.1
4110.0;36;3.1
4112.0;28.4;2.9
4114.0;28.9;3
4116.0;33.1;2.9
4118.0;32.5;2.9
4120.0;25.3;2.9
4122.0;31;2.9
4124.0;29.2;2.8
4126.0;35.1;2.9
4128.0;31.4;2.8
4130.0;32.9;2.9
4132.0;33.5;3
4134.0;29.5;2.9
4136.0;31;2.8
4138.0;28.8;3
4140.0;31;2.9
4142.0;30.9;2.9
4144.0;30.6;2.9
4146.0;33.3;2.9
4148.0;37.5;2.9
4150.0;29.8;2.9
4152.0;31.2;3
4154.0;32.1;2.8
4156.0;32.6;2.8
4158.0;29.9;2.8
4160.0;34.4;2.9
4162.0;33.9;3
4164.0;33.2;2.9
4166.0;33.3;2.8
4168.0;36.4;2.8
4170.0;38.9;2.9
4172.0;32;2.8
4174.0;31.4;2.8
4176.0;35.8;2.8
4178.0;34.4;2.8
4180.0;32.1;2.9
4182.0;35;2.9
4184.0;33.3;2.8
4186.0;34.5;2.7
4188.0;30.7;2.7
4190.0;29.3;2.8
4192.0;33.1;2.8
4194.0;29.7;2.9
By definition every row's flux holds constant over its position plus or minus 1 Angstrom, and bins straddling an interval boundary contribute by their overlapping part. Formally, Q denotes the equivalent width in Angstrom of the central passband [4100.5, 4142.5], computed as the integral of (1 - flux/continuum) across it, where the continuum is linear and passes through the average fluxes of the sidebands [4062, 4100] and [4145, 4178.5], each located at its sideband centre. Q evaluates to -3.4 Angstrom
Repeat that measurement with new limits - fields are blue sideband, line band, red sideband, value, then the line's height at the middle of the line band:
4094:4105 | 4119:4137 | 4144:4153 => 4.9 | 42.7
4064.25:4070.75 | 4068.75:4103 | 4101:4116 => 2.7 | 42.4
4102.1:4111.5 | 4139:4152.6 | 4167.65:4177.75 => 2.2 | 38.1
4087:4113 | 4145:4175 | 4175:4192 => 1.8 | 35.5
